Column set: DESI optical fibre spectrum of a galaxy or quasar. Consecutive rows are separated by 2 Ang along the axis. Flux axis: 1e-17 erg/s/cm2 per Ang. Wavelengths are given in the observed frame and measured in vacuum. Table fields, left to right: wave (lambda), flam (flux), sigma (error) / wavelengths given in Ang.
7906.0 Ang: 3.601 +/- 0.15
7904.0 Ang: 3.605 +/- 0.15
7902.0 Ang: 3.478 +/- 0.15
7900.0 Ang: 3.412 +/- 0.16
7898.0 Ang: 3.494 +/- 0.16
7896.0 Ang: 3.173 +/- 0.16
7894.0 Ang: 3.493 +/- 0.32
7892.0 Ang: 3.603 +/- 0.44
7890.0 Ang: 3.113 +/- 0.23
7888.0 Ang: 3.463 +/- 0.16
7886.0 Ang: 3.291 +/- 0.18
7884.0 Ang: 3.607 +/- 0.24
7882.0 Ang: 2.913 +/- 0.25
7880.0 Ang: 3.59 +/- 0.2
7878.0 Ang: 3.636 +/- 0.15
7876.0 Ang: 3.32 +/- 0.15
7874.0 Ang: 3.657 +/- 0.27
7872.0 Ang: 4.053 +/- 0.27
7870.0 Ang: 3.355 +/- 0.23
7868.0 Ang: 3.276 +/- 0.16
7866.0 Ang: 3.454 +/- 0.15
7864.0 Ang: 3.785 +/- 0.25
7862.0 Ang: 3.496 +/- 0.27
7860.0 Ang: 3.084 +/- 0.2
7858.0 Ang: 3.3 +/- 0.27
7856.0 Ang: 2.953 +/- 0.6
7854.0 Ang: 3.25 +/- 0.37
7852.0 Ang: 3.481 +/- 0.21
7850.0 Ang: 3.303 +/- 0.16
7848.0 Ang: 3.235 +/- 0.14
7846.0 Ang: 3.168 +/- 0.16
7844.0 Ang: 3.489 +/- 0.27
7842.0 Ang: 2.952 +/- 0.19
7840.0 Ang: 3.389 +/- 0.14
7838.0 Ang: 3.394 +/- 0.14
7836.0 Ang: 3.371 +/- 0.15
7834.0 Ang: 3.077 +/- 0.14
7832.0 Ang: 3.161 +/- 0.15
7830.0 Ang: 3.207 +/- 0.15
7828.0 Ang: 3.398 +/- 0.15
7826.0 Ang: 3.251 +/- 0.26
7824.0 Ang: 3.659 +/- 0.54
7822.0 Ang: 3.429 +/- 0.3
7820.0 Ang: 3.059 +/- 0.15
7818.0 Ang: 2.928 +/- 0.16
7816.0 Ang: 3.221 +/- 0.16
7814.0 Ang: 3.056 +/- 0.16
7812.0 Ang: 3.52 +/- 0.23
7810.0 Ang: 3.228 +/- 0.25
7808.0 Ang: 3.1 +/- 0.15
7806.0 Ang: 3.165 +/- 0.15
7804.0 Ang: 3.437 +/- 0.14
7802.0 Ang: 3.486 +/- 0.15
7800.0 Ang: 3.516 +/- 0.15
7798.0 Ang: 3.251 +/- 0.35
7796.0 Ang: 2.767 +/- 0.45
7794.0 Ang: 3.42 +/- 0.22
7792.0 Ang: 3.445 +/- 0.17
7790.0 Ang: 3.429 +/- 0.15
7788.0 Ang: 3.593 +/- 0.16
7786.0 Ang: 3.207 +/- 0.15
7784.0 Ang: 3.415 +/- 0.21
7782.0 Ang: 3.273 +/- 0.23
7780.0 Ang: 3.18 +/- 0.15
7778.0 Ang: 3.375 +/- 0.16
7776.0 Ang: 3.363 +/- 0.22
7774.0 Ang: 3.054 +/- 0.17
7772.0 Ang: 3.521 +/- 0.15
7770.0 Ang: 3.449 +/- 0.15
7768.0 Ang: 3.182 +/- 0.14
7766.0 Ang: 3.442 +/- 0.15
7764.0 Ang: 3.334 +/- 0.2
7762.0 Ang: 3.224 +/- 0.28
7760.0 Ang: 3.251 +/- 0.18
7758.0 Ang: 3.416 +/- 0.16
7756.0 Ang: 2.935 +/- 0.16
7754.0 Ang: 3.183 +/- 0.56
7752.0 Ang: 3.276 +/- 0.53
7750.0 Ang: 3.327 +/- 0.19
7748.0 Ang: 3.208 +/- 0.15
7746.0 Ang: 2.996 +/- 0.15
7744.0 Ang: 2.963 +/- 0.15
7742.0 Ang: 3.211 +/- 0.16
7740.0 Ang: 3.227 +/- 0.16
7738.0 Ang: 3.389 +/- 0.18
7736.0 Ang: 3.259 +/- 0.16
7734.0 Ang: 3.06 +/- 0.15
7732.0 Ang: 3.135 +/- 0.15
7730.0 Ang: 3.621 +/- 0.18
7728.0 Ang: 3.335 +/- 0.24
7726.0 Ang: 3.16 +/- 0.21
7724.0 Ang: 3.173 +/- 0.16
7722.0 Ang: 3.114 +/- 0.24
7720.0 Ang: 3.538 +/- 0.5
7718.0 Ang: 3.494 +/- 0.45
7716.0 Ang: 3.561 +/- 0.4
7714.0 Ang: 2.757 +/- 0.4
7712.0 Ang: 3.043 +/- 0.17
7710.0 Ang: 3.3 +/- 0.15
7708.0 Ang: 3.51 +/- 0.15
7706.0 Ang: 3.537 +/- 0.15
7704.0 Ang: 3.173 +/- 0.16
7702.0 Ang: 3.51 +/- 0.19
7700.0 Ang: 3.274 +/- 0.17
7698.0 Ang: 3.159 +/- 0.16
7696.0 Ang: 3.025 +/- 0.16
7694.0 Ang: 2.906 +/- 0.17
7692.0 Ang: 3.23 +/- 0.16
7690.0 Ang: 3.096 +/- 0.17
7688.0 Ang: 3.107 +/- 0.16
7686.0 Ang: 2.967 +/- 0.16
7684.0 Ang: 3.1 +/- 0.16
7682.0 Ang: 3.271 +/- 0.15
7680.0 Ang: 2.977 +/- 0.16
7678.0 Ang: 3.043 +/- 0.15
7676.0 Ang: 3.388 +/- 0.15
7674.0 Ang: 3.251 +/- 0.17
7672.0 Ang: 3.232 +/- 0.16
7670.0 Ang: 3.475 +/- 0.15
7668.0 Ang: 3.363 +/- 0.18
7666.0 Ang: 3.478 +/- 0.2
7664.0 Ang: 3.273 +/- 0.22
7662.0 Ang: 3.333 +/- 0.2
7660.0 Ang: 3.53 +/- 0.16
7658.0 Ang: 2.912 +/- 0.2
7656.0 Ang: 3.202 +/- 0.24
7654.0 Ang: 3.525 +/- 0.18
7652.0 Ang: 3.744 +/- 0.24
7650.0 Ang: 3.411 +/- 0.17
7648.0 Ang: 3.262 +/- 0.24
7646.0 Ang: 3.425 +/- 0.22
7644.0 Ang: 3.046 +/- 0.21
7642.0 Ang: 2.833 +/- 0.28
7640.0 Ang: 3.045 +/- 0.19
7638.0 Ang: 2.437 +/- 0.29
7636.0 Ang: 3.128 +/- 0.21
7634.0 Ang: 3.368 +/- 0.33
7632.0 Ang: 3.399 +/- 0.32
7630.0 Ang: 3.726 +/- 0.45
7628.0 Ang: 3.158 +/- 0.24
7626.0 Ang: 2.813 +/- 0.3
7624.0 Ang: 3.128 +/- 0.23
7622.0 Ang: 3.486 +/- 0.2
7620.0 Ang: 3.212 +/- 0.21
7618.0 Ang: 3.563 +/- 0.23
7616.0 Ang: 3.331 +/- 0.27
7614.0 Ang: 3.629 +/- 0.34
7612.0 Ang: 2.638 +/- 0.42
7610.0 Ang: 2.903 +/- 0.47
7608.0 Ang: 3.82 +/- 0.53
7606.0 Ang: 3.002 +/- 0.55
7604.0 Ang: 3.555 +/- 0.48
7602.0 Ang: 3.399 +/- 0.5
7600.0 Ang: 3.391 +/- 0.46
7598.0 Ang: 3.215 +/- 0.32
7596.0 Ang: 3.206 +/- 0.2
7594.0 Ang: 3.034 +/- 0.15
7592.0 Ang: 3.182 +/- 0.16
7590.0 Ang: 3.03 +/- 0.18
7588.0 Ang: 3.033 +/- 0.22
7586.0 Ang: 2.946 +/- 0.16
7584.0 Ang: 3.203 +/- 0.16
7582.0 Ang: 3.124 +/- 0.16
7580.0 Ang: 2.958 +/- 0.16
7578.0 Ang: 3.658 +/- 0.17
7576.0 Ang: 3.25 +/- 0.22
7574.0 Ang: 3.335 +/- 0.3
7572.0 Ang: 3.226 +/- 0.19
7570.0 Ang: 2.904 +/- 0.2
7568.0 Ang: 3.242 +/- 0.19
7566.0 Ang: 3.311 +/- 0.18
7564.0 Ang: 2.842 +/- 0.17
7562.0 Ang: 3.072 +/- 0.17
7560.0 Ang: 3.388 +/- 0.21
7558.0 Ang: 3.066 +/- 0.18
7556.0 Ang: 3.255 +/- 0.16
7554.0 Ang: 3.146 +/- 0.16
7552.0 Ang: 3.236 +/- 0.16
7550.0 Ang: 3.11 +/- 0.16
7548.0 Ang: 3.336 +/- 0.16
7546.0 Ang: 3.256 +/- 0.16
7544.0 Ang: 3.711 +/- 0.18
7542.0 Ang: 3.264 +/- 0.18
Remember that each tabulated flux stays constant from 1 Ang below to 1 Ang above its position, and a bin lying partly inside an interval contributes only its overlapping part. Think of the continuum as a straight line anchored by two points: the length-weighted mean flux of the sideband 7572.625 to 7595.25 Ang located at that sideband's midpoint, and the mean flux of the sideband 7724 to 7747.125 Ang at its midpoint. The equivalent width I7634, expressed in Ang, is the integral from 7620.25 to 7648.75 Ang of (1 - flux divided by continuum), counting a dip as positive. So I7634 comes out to 0.1 Ang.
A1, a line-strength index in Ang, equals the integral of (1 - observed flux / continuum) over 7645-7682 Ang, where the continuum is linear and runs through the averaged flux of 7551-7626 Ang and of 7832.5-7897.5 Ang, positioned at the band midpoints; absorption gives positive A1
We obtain -0.8 Ang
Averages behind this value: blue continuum 3.21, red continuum 3.37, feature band 3.32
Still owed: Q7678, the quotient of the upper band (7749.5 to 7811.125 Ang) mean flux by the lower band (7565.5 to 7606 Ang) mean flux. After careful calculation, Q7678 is 1.0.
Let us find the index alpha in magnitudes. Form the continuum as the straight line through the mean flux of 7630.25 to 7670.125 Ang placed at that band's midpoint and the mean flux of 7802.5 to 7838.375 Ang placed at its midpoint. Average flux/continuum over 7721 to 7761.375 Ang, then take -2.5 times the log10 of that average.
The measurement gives 0.02 mag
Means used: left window 3.26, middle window 3.21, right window 3.26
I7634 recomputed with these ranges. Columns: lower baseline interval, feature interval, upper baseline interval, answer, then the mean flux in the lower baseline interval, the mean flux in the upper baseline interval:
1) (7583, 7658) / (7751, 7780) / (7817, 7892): 0.1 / 3.22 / 3.34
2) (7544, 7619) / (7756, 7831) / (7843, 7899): 1.1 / 3.22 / 3.39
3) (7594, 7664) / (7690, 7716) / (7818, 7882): 0.6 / 3.26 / 3.35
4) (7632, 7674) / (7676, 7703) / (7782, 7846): 1.0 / 3.25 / 3.29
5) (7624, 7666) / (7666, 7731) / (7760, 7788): 0.5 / 3.23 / 3.32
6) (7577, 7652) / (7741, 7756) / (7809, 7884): 0.6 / 3.22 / 3.33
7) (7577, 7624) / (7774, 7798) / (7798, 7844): -0.2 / 3.24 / 3.28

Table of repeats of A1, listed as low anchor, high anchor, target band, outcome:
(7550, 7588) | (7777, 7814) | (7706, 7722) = -0.3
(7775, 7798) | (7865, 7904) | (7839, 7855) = 0.5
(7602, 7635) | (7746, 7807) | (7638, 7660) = 0.5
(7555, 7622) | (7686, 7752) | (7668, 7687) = 0.1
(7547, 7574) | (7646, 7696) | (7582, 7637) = -0.5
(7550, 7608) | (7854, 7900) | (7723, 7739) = 0.2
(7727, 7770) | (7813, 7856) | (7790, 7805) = -0.4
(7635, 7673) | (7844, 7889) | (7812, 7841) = 0.9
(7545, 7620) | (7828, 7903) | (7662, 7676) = -0.4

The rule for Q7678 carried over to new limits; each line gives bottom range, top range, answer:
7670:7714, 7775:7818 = 1.03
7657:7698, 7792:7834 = 1.02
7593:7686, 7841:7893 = 1.04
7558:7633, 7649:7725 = 1.01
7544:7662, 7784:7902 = 1.04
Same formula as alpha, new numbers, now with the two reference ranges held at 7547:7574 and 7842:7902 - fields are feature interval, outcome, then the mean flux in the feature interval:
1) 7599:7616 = -0.030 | 3.29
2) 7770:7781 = 0.003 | 3.31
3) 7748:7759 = 0.027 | 3.23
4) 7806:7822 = 0.057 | 3.18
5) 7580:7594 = 0.040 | 3.07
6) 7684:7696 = 0.069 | 3.06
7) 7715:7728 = -0.018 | 3.34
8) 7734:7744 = 0.025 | 3.22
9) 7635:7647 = 0.084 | 2.99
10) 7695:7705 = 0.013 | 3.23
